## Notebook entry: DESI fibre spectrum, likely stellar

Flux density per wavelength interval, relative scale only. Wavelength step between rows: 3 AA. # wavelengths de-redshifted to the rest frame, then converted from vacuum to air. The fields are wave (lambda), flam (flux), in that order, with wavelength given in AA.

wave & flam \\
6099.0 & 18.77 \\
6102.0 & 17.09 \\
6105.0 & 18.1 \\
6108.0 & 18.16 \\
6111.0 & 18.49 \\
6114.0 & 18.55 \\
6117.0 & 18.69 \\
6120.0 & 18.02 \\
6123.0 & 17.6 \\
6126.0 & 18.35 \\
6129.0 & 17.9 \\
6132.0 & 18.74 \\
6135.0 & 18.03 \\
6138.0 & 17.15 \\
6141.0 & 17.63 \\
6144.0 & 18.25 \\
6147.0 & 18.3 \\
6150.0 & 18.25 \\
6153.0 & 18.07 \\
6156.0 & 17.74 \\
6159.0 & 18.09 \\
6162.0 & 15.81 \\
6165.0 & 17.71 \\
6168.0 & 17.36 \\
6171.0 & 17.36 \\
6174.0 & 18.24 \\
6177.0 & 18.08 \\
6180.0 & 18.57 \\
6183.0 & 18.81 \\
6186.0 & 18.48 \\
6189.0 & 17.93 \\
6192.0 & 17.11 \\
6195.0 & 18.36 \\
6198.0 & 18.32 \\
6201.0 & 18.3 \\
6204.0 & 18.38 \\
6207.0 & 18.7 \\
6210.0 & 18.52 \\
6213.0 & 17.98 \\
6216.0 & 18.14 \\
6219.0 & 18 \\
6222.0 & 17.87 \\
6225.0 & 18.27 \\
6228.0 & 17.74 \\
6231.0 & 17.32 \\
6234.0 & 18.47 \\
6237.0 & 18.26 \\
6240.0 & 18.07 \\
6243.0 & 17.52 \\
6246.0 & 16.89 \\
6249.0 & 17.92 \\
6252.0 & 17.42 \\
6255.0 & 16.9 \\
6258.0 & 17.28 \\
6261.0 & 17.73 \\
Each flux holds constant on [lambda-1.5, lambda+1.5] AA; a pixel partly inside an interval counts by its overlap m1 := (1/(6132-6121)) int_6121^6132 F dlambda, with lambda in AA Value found 18.1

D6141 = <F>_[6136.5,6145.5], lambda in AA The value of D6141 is 17.7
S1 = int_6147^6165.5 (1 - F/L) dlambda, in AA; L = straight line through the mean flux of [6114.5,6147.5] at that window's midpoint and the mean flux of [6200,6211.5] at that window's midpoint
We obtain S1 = 0.6 AA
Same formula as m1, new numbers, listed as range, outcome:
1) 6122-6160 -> 18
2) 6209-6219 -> 18.2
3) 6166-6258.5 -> 18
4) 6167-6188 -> 18.1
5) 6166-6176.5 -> 17.7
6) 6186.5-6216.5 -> 18.2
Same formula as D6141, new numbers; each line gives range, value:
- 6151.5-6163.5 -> 17.4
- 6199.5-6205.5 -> 18.3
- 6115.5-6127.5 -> 18.2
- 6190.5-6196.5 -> 17.7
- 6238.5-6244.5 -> 17.8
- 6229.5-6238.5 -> 18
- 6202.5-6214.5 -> 18.4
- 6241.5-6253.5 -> 17.4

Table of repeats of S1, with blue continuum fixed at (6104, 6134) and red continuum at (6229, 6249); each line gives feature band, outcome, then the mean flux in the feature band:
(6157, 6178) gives 0.6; 17.5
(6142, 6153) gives 0.0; 18.2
